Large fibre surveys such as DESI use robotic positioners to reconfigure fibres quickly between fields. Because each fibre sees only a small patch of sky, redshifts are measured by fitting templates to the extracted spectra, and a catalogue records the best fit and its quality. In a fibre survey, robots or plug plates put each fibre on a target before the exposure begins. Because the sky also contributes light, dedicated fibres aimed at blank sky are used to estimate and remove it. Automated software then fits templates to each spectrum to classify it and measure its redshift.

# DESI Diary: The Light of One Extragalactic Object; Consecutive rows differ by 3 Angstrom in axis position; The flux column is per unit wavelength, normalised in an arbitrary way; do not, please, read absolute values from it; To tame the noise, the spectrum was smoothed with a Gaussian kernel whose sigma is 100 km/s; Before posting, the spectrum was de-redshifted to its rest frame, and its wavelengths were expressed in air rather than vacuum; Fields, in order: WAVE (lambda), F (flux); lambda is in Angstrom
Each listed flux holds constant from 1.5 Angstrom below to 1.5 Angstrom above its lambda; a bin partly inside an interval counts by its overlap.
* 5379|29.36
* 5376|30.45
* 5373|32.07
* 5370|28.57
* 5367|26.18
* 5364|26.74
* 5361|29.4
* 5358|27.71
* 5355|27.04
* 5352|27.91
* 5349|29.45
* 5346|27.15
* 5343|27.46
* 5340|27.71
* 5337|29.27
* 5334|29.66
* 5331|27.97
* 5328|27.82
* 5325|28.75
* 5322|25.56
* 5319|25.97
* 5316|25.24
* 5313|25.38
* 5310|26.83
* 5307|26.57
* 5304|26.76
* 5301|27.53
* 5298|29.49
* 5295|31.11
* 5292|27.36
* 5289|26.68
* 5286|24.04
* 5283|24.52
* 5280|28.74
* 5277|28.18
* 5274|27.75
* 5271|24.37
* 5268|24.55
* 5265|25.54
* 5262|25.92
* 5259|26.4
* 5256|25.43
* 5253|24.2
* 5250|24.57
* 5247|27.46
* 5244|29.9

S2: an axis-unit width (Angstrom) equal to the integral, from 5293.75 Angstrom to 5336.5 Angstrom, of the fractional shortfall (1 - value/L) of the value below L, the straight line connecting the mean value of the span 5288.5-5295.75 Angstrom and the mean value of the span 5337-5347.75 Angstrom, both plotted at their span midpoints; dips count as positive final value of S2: 0.9 Angstrom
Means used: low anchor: 28.3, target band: 27.5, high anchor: 27.7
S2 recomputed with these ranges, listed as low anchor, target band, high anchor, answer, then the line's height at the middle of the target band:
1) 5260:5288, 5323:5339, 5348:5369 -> -0.82 Angstrom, 27.2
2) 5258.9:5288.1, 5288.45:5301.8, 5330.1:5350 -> -0.92 Angstrom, 26.8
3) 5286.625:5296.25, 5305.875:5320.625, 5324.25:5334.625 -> 1.17 Angstrom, 28.2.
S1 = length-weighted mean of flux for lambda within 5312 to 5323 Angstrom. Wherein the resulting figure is 25.5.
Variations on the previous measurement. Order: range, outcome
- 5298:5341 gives 27.3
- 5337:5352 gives 28.1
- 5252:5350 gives 27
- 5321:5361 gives 28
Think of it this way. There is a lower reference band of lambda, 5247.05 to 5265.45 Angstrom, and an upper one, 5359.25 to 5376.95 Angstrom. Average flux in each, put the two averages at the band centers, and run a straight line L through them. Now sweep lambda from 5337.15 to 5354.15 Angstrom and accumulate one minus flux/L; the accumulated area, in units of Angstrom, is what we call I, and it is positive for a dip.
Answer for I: 0.1 Angstrom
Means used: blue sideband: 25.5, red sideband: 28.8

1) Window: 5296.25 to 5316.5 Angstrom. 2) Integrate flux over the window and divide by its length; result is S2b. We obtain 27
